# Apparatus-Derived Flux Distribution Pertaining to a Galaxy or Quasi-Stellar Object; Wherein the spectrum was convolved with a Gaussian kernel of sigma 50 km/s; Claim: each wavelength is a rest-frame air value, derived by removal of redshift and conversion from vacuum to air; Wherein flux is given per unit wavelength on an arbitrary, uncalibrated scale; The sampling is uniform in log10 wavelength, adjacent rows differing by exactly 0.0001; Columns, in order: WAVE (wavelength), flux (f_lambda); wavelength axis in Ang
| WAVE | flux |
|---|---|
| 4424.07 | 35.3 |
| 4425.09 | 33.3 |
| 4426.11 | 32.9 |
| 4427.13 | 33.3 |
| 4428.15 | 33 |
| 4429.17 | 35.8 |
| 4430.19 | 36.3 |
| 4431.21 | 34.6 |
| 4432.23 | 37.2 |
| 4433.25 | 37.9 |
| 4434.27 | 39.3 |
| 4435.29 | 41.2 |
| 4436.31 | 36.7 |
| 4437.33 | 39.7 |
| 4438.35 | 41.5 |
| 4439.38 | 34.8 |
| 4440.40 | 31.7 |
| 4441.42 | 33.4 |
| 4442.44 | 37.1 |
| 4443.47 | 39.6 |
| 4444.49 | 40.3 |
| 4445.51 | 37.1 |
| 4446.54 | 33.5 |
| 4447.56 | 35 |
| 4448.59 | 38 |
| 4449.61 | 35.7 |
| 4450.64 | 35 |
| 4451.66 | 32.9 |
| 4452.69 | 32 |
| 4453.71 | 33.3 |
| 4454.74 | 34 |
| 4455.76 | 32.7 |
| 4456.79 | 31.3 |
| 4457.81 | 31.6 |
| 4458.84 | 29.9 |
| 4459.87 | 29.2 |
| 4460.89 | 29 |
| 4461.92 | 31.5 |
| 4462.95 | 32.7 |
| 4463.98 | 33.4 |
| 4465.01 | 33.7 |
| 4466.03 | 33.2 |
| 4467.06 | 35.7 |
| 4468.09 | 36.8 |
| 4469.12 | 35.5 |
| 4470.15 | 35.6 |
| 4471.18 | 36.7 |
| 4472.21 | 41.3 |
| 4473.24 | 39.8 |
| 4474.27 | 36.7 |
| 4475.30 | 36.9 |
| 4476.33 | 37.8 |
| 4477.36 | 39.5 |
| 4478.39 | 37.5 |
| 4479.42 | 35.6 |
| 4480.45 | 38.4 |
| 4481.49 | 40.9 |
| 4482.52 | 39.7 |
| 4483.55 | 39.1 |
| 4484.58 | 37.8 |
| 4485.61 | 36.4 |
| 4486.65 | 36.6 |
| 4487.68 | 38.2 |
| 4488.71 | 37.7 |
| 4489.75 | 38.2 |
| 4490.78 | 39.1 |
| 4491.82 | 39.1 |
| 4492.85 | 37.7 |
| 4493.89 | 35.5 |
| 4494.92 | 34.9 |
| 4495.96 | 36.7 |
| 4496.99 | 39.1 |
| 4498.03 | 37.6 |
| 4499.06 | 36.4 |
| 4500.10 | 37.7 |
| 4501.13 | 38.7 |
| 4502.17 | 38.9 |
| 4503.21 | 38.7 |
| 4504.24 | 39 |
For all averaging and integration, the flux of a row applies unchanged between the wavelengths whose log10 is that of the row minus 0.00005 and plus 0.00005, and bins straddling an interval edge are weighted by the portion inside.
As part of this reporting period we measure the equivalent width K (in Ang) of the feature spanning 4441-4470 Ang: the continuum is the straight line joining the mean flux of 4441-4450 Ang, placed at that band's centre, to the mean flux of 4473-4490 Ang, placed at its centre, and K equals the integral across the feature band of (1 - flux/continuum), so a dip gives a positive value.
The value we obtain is 2.3 Ang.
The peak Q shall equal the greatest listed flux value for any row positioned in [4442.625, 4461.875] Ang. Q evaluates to 40.3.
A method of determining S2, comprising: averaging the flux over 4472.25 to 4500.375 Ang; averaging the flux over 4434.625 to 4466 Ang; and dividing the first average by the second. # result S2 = 1.09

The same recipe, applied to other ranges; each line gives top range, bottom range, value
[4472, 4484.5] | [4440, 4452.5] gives 1.08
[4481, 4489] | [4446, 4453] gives 1.11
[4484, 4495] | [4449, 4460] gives 1.15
